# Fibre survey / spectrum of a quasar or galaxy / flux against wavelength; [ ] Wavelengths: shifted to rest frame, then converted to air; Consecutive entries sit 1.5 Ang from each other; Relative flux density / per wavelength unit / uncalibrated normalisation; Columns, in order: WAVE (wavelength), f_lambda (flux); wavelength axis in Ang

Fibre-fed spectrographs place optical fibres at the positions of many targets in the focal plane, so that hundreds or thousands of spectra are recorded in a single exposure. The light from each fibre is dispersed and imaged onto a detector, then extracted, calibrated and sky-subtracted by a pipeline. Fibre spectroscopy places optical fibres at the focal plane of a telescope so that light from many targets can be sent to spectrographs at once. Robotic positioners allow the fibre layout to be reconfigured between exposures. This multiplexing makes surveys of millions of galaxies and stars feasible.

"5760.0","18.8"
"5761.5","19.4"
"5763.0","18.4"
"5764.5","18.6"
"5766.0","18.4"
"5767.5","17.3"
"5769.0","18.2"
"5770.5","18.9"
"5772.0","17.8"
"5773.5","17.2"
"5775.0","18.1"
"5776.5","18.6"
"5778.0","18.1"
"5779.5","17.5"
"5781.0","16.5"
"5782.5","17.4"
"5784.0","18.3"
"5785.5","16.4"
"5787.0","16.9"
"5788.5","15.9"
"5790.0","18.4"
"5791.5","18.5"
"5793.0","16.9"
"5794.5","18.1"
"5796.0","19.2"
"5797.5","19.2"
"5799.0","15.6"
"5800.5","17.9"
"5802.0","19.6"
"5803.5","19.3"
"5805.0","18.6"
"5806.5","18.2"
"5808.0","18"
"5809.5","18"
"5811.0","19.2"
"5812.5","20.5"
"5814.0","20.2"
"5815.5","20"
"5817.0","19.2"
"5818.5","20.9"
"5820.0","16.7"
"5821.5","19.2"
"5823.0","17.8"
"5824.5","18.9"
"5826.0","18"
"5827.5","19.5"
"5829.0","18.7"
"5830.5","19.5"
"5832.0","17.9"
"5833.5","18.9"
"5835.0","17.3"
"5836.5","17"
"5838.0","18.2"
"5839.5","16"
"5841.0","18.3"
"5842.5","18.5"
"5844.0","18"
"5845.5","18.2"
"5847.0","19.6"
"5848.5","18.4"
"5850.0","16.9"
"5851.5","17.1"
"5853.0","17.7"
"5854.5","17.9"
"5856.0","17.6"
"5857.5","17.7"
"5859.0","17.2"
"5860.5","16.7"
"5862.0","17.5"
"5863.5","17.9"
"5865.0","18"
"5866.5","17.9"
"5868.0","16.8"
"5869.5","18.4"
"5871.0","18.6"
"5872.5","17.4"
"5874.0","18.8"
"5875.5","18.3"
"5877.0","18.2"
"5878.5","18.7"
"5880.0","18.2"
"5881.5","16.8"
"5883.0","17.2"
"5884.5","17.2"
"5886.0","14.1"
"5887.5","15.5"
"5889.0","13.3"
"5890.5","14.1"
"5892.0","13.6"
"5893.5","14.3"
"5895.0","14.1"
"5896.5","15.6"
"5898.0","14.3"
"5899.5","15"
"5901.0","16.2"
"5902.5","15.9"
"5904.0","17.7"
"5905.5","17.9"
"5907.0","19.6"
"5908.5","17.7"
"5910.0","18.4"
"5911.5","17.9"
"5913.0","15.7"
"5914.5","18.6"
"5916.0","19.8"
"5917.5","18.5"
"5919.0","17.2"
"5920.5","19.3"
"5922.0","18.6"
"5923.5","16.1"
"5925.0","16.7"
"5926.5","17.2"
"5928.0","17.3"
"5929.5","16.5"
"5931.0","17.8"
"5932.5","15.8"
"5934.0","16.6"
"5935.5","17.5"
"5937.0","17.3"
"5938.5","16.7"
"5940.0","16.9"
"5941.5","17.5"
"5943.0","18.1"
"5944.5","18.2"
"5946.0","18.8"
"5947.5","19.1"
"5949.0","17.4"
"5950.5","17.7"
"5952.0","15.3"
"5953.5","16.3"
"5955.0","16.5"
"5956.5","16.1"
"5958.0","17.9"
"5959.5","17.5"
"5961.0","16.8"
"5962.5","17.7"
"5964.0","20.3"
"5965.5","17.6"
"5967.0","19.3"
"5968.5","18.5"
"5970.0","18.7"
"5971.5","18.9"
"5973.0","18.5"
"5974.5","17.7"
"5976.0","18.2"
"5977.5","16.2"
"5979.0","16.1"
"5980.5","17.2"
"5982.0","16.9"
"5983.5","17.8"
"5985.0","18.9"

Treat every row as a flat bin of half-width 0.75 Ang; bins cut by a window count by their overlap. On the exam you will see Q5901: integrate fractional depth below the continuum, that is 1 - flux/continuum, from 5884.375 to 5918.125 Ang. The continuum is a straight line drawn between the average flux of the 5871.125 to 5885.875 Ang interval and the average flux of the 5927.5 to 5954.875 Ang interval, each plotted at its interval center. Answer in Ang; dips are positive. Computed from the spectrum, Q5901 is 2.4 Ang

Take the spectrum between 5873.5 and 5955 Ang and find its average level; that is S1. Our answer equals 17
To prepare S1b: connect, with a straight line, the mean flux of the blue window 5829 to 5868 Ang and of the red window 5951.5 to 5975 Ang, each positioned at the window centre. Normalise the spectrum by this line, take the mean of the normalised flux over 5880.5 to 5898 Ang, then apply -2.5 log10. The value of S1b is 0.18 mag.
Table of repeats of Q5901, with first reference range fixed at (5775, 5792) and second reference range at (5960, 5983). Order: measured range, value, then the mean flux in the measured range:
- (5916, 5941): 0.7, 17.3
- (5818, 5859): -1.2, 18.1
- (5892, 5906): 1.8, 15.5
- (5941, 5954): 0.2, 17.6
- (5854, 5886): 0.0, 17.7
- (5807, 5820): -1.3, 19.3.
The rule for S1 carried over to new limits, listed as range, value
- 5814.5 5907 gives 17.4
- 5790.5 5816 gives 18.6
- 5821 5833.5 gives 18.7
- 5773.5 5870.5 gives 18.1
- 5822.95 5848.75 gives 18.3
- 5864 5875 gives 18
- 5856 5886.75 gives 17.6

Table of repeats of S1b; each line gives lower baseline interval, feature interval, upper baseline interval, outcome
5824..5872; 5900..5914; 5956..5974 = 0.04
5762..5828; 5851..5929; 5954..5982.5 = 0.06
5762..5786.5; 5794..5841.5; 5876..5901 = -0.09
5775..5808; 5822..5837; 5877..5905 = -0.08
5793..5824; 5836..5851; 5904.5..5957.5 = 0.03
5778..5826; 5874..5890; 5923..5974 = 0.07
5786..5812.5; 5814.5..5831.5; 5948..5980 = -0.05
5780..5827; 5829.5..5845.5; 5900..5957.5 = 0.01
